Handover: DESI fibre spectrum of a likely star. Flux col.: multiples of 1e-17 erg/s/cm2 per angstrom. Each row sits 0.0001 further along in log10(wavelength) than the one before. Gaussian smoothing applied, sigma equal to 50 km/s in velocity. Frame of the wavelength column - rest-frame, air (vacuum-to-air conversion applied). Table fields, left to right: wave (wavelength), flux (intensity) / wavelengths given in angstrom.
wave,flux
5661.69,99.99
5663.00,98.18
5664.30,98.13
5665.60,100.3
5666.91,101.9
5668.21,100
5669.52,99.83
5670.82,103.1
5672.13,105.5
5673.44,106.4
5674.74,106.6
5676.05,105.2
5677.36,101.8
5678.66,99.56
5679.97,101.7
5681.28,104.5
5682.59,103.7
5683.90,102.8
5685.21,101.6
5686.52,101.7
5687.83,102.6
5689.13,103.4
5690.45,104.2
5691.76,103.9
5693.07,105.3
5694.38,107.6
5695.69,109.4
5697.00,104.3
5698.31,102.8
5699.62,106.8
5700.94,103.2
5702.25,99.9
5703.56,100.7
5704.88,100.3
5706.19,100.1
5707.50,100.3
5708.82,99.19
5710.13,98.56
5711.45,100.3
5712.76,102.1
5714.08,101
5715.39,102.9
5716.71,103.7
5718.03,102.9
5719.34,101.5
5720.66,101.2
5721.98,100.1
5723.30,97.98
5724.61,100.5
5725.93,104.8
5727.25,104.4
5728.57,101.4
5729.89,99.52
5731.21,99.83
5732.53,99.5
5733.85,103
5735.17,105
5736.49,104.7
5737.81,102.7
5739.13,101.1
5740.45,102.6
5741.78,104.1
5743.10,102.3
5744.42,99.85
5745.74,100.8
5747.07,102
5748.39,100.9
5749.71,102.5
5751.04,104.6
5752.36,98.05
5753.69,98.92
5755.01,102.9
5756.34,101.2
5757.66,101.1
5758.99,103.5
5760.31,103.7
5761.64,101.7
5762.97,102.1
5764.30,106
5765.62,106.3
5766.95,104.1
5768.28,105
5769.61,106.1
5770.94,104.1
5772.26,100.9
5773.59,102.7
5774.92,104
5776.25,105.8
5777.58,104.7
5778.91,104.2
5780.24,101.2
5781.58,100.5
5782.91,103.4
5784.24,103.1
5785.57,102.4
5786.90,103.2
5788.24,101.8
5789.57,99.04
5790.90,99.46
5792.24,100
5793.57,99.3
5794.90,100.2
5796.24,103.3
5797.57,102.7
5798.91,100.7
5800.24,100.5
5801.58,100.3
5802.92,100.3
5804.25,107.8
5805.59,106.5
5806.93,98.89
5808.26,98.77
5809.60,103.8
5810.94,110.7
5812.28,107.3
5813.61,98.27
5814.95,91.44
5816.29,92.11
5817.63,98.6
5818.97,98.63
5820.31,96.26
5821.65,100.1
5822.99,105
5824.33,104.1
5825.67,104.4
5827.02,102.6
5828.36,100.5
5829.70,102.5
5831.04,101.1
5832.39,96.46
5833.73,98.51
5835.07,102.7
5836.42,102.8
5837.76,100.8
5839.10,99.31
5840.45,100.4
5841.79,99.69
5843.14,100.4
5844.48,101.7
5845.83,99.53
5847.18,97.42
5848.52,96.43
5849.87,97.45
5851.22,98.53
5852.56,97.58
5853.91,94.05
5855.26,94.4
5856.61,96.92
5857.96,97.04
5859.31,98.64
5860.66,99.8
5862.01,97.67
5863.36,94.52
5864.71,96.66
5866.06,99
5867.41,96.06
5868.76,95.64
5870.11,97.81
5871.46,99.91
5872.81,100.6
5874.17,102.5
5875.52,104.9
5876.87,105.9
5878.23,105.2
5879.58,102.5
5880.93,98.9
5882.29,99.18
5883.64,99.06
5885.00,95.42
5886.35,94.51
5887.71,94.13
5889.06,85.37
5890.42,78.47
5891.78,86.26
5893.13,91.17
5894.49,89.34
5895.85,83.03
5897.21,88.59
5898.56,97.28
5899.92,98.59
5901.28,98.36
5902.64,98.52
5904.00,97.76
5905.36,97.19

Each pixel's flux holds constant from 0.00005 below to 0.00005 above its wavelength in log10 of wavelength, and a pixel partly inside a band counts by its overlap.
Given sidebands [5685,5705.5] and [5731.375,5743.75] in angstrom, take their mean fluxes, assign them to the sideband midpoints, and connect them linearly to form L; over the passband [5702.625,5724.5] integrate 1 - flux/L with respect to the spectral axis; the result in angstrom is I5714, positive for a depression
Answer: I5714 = 0.52 angstrom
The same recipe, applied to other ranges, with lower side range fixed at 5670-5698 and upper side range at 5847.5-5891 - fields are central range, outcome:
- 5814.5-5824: 0.1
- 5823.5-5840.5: -0.4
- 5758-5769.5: -0.3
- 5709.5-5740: 0.3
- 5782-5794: -0.1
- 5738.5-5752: 0.0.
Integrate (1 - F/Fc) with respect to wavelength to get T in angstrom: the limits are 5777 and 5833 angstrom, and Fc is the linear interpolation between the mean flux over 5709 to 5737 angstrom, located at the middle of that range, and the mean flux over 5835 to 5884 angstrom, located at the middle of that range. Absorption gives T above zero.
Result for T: -0.7 angstrom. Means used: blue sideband 102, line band 101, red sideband 99.2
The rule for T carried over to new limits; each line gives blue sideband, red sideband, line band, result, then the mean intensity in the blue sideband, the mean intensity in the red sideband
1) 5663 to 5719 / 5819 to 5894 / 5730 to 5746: -0.1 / 103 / 98.3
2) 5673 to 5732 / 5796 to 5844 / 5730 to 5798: -0.4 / 102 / 101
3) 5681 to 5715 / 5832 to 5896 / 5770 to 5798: -0.7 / 103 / 97.3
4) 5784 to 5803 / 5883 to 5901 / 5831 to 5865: -1.1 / 101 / 91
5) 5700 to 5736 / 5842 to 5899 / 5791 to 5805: -0.4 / 101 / 96.4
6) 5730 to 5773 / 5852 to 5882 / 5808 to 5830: -0.1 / 103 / 98.9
